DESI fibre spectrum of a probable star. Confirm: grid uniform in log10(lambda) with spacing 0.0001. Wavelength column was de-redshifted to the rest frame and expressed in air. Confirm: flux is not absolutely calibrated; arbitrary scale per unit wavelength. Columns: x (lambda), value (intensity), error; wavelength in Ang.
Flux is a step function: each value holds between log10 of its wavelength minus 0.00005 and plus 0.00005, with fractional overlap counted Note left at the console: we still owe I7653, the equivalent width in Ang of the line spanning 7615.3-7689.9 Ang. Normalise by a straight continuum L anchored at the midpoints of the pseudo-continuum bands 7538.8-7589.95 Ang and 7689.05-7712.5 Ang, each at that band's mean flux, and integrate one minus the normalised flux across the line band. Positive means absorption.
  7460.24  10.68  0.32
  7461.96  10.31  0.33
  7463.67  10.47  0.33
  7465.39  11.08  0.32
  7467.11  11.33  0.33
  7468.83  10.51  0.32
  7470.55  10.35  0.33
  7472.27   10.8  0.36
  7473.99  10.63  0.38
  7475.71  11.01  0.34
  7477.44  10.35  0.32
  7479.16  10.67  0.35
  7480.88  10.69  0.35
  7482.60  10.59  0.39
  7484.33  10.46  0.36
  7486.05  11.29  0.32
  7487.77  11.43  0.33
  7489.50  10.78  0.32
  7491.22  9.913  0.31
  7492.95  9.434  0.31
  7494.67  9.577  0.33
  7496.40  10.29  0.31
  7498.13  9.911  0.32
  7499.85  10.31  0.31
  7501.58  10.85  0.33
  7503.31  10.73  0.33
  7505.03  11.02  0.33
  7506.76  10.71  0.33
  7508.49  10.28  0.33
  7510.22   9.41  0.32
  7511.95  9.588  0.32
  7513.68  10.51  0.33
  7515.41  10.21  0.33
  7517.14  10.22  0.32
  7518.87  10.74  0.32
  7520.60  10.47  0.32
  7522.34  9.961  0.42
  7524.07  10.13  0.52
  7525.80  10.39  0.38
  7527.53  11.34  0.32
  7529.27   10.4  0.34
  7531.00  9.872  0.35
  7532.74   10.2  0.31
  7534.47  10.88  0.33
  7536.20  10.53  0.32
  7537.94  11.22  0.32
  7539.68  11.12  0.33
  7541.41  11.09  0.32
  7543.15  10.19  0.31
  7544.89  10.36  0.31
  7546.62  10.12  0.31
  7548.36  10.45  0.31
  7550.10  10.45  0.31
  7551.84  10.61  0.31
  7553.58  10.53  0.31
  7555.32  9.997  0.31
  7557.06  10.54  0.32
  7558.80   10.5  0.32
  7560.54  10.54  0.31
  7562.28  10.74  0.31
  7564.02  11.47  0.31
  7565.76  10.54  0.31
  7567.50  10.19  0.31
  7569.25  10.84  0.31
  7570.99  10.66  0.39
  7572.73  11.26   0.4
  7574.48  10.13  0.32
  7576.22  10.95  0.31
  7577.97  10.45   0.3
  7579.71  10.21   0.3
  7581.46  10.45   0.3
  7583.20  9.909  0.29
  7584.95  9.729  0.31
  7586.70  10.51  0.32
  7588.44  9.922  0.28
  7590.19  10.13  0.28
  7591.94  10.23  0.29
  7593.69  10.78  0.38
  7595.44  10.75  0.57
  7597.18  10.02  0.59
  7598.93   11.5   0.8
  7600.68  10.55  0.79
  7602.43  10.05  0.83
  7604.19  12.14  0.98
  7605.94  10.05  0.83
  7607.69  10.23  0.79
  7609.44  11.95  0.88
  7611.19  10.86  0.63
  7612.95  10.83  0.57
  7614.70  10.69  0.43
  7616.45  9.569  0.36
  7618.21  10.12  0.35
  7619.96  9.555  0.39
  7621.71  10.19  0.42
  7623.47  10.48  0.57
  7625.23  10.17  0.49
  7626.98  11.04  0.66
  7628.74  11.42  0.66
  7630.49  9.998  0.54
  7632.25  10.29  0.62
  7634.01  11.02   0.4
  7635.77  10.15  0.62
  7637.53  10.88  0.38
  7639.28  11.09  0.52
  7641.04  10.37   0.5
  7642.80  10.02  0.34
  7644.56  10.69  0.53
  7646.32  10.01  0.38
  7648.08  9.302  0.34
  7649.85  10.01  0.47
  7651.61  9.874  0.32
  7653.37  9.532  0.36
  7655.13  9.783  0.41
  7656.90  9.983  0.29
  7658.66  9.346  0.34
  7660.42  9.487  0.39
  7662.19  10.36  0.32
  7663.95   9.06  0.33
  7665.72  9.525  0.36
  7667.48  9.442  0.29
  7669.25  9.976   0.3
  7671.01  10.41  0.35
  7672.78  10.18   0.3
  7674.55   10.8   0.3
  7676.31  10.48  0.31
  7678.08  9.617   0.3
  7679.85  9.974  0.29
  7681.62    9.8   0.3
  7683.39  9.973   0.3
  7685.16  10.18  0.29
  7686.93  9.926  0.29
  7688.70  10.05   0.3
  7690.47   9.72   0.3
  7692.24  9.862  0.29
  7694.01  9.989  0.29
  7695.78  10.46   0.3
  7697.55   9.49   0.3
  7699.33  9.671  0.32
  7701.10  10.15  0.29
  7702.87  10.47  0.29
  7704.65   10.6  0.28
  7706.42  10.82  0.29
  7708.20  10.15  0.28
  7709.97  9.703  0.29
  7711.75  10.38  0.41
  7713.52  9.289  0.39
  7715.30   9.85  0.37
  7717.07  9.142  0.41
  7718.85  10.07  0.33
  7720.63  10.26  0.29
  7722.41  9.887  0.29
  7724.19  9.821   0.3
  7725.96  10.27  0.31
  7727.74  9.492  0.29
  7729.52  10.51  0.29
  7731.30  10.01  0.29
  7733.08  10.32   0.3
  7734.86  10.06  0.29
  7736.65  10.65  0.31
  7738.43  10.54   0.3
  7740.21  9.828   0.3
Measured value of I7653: 1.1 Ang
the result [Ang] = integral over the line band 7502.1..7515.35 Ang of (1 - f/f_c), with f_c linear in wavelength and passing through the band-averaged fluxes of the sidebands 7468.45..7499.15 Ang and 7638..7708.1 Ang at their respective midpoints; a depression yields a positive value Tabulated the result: 0.1 Ang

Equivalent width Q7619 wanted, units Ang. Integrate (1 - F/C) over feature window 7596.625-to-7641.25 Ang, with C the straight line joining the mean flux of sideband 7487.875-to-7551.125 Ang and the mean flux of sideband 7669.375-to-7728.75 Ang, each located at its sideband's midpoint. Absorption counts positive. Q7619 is -1.8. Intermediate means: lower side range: 10.4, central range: 10.6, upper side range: 10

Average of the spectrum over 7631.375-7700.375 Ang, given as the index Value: 10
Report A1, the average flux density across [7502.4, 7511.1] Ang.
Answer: 10.4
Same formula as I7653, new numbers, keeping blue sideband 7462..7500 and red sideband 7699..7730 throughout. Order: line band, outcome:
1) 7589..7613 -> -1.0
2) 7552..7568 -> -0.3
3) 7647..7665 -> 0.9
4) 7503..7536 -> 0.3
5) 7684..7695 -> 0.1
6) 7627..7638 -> -0.5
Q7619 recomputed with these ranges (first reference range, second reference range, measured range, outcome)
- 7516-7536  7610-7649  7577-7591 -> 0.3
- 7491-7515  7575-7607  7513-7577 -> -1.4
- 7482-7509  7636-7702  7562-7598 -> -0.8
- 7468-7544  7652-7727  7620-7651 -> -0.9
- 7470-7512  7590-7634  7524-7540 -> -0.2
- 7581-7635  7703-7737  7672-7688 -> 0.2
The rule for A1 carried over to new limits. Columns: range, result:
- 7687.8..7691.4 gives 9.89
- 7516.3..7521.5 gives 10.5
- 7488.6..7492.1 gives 10.3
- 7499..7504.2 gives 10.6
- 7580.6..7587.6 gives 10.2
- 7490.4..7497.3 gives 9.79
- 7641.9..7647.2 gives 10.2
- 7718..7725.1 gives 10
